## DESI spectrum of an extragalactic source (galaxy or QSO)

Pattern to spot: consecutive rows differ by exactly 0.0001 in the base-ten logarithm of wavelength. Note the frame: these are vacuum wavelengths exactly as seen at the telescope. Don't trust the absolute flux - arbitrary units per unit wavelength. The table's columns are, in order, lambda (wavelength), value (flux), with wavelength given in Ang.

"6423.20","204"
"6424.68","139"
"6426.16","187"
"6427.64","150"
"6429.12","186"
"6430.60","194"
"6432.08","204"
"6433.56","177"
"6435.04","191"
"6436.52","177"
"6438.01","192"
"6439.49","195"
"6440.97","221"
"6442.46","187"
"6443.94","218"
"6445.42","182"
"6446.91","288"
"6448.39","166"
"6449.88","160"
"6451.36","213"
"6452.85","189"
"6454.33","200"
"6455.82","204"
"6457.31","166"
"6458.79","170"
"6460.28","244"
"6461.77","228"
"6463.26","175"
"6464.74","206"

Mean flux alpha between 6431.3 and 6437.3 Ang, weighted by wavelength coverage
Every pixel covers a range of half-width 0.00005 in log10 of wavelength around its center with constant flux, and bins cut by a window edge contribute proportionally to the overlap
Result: 187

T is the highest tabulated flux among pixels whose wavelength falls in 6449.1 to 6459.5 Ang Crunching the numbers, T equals 213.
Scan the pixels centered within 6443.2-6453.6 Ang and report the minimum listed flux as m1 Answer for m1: 160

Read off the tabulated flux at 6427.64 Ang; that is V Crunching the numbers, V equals 150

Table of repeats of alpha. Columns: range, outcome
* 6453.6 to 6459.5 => 185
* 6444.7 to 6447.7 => 234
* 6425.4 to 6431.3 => 179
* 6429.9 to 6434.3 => 192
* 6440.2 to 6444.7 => 209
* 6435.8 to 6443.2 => 194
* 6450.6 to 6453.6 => 201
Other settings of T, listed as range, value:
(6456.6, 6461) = 244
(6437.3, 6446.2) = 221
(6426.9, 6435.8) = 204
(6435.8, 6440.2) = 195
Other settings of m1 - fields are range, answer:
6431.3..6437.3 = 177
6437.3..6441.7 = 192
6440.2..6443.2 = 187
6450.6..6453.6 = 189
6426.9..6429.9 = 150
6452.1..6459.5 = 166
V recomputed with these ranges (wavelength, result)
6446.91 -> 288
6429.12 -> 186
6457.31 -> 166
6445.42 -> 182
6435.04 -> 191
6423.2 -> 204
